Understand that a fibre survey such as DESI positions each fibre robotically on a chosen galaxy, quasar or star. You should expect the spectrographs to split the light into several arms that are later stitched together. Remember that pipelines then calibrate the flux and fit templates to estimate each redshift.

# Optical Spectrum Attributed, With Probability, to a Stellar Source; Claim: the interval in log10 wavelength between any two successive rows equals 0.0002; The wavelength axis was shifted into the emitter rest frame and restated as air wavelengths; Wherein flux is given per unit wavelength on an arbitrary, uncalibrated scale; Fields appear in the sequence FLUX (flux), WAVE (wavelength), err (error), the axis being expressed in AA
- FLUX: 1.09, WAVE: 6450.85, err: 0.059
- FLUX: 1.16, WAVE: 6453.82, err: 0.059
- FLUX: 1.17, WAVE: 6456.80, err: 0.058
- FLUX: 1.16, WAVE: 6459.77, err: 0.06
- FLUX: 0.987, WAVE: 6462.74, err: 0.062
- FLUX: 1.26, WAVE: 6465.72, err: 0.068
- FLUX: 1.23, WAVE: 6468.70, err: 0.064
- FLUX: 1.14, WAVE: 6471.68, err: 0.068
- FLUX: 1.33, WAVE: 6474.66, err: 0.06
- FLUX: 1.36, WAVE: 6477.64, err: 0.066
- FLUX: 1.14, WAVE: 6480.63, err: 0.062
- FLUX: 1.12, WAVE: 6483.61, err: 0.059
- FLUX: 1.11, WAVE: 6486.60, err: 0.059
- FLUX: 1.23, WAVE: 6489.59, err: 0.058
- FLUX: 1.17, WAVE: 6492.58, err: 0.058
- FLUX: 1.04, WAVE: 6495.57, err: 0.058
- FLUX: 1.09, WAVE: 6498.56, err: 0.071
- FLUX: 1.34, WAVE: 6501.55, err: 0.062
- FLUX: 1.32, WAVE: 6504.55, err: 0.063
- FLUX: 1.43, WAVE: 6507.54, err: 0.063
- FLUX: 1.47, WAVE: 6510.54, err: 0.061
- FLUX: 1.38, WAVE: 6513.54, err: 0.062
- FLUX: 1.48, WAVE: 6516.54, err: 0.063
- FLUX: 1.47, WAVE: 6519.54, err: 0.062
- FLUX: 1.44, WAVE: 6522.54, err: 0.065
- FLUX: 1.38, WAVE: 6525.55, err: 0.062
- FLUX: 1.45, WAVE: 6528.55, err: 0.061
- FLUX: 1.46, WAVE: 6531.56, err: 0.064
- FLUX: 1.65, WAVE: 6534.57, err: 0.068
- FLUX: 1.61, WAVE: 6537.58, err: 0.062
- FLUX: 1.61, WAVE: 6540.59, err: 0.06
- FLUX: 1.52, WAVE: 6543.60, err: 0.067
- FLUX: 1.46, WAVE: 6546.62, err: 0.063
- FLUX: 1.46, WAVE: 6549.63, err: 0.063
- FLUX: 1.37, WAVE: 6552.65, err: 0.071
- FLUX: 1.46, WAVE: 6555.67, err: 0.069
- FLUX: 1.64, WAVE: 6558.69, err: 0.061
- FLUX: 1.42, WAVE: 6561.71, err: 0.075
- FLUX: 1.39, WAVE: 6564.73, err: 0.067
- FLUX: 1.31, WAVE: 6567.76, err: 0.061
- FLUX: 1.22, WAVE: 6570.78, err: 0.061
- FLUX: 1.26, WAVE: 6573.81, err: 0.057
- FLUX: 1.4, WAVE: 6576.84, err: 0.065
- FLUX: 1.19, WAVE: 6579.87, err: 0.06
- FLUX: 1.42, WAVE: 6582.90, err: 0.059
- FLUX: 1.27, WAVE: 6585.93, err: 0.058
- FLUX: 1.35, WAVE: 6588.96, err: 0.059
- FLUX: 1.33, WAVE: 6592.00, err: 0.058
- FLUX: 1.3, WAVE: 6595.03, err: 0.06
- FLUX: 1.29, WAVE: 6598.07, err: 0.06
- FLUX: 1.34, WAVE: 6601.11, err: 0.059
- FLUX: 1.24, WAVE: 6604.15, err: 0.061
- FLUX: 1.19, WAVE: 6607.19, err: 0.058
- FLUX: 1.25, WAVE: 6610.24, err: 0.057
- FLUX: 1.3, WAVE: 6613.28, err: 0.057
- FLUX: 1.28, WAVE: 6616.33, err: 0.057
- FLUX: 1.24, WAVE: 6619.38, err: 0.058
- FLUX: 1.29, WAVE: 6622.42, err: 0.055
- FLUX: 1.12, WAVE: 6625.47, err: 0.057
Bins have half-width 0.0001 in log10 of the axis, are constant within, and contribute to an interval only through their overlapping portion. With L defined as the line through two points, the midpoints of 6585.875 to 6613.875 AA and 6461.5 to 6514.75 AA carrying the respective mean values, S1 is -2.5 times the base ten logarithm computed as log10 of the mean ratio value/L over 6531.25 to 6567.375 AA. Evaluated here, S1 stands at -0.19 mag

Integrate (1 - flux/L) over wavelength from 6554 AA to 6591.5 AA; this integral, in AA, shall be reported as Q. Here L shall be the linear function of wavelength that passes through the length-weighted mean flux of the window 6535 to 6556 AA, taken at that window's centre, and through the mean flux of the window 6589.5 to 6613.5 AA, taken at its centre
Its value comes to 1.03 AA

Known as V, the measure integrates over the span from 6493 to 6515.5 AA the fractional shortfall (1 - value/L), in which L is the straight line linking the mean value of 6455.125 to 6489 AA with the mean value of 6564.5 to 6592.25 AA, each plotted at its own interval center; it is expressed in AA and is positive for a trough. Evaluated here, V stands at -1.3 AA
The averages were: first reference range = 1.18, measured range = 1.29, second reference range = 1.31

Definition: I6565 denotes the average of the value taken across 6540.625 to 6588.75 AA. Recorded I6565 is 1.39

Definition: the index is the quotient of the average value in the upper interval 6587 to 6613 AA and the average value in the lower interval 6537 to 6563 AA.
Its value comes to 0.9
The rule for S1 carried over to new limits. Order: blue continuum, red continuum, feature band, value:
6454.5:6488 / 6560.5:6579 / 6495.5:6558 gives -0.138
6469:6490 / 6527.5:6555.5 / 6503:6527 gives -0.033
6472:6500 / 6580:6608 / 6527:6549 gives -0.235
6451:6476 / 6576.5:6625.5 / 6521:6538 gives -0.211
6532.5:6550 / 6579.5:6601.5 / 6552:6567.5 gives 0.013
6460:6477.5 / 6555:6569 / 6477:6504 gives 0.072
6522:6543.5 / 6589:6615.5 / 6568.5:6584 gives 0.061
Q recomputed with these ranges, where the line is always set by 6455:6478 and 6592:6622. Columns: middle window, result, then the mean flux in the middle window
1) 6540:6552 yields -2.5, 1.49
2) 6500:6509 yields -1.1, 1.36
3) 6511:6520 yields -1.6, 1.44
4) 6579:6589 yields -0.4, 1.31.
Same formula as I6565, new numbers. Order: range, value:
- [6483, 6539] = 1.35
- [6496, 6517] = 1.34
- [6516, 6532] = 1.44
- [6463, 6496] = 1.19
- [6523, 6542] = 1.52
